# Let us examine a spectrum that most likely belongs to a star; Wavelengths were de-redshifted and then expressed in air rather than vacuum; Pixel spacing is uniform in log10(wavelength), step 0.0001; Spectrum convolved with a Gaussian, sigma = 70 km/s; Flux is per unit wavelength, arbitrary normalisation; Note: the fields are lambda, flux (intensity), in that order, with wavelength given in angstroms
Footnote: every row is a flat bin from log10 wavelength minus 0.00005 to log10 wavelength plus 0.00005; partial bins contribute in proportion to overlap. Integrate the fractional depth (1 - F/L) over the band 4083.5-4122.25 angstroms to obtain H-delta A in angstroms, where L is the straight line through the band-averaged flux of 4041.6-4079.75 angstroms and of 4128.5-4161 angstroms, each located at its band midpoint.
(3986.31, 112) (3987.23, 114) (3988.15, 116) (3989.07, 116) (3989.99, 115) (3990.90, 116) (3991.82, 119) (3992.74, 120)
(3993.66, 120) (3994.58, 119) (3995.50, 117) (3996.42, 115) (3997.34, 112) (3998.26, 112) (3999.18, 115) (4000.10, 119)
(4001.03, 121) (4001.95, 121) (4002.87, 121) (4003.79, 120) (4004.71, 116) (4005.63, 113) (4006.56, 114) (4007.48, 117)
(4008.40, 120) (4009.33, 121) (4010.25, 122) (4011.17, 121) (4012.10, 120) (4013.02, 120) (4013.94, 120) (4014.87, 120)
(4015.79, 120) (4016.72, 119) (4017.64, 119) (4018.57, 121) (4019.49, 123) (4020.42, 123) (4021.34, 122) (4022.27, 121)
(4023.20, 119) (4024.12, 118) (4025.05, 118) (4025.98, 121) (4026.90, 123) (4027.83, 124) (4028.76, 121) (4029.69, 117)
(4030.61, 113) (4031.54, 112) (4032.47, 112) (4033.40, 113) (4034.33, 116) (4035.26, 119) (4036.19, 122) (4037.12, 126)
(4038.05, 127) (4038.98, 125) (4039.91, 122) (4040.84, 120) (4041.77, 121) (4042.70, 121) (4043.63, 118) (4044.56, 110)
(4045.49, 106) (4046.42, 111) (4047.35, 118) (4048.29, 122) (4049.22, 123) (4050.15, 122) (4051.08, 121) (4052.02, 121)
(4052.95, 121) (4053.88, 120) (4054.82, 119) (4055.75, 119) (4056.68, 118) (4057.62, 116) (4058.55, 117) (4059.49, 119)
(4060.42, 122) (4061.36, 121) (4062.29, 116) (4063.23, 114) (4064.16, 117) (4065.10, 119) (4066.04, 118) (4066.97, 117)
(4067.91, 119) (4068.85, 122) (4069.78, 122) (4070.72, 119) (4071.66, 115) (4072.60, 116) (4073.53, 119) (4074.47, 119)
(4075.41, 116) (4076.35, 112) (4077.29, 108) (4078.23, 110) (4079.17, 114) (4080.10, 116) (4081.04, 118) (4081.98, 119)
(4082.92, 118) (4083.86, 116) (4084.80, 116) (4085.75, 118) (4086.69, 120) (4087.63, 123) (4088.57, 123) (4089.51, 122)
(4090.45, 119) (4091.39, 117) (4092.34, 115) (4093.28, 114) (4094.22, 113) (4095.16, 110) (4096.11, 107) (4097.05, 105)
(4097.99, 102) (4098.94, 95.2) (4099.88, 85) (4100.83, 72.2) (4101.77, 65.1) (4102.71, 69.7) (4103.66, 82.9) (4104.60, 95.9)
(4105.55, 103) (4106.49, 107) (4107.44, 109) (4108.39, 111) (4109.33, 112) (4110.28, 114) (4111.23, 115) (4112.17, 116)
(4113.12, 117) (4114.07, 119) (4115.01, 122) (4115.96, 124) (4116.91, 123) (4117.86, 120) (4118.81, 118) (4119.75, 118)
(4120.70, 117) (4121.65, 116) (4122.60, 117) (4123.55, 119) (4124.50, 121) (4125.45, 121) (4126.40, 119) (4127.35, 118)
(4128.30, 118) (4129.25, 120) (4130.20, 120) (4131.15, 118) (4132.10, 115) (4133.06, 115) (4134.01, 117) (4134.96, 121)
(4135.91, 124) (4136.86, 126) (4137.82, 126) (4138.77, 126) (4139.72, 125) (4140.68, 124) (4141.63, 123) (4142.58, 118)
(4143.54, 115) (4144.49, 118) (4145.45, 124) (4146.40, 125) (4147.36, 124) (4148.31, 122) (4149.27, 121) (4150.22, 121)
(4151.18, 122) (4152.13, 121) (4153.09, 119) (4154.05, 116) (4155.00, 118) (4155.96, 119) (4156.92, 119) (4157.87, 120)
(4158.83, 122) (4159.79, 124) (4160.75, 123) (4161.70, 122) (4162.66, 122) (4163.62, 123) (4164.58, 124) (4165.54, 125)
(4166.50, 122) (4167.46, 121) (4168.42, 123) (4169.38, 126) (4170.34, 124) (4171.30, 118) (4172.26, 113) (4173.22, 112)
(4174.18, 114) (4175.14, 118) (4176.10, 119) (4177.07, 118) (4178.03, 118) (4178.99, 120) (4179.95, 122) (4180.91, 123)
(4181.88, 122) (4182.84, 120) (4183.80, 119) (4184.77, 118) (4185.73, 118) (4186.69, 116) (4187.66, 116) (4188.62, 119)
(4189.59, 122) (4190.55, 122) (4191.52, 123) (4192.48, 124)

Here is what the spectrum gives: 3.2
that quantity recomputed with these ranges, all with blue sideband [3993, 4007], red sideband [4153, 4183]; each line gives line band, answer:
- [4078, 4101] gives 1.3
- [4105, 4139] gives 0.5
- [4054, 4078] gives 0.2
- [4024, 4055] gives -0.3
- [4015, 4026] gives -0.3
